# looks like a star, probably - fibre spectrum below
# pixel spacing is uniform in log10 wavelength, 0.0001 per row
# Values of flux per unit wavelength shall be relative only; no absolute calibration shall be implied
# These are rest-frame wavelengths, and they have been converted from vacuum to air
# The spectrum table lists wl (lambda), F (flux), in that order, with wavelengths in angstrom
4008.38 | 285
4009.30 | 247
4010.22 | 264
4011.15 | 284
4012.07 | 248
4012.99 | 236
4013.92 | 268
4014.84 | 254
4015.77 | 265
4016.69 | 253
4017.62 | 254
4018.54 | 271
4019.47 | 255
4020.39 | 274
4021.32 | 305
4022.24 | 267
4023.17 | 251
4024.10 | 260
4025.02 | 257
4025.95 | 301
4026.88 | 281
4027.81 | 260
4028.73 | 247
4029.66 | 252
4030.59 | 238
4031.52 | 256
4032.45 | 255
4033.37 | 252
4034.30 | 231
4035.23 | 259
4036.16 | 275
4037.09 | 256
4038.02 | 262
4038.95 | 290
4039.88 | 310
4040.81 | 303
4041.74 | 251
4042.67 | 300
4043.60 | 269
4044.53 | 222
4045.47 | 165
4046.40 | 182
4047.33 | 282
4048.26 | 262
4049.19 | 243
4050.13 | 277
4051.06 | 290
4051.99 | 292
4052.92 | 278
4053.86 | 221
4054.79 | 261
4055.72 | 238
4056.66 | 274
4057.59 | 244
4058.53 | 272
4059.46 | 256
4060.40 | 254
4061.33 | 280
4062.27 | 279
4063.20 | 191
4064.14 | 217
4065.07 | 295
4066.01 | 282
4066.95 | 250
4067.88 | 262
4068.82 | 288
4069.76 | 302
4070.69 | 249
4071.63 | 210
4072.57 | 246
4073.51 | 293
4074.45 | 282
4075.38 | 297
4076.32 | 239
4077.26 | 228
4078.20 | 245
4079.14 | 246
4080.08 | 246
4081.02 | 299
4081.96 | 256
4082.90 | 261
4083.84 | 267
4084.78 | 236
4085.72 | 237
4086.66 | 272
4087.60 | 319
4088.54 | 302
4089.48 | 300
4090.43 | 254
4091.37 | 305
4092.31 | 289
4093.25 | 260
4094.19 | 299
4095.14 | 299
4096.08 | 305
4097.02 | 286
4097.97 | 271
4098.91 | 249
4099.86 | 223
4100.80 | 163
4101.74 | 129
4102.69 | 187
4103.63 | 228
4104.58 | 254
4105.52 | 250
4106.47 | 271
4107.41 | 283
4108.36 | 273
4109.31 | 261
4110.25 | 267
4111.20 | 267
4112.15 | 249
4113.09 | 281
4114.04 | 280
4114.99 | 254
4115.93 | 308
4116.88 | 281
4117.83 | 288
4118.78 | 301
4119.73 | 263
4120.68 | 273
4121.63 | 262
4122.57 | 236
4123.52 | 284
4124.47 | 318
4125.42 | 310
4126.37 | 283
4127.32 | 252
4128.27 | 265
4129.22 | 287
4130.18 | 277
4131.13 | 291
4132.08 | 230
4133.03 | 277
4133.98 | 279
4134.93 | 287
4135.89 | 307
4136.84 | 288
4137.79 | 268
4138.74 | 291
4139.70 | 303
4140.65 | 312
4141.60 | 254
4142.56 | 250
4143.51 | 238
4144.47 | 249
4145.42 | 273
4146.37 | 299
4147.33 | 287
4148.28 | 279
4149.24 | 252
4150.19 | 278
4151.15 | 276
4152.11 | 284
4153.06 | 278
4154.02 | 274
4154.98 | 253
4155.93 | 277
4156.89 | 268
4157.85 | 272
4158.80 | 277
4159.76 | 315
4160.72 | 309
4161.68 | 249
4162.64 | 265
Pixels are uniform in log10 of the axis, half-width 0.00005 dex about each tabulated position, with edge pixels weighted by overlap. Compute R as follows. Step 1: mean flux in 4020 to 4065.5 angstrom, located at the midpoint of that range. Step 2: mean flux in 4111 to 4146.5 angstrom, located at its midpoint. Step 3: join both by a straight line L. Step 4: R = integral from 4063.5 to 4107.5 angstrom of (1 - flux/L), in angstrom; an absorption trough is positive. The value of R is 1.4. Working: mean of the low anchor 260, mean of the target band 260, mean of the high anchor 277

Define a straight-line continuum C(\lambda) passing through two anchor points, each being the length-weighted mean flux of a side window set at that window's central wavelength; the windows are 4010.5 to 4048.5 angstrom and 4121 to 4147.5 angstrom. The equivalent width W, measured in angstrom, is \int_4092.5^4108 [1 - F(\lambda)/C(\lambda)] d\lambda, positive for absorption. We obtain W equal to 1.32 angstrom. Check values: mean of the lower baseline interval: 260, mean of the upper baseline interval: 277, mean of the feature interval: 248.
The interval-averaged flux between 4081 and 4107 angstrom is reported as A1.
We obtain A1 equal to 259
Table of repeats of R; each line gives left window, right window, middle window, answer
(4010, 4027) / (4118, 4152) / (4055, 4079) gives 1.00 angstrom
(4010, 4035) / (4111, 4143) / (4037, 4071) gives 0.64 angstrom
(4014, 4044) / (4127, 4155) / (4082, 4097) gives -0.49 angstrom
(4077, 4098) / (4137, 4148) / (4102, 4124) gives 0.84 angstrom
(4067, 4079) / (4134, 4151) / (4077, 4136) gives 0.47 angstrom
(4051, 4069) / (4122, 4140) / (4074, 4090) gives -0.01 angstrom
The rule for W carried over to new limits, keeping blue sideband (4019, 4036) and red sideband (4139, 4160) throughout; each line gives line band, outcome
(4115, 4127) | -0.5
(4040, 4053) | 0.2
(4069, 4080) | 0.3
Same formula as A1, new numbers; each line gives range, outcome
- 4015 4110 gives 260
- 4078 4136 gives 267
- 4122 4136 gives 278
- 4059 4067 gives 256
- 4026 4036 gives 256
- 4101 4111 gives 239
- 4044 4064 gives 250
